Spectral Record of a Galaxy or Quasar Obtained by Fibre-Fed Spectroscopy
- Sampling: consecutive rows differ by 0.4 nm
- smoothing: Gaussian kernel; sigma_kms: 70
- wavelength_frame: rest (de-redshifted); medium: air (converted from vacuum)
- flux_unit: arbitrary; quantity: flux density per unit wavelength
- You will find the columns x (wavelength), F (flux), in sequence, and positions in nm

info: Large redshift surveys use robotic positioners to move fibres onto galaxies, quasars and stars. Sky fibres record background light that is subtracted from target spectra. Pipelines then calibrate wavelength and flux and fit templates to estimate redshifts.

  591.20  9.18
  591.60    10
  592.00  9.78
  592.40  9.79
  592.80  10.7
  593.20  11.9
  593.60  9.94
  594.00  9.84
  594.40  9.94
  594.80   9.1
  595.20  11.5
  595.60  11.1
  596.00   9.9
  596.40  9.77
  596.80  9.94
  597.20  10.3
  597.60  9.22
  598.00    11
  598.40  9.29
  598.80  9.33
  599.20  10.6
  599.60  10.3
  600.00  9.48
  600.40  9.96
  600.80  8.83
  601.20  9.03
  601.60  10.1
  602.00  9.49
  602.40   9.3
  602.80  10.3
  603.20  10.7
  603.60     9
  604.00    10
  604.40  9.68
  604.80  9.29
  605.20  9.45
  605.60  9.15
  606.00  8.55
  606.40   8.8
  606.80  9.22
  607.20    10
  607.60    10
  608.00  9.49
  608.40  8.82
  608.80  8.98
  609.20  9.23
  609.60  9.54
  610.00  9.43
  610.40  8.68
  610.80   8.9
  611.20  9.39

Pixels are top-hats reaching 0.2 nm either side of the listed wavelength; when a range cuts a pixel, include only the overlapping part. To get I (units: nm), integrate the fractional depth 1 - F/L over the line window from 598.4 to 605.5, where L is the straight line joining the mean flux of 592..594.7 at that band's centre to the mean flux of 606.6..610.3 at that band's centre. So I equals 0.065 nm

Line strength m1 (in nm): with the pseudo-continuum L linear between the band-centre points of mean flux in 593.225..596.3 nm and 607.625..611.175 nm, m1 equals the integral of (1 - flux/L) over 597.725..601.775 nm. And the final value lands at 0.05 nm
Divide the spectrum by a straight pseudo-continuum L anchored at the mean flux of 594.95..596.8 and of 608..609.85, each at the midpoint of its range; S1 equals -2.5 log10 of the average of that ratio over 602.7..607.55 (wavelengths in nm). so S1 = 0.006 mag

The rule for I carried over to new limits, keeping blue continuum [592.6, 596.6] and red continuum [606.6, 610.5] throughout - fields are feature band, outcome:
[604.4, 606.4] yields 0.09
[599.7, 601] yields 0.06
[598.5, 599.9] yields 0.01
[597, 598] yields 0.01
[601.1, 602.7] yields 0.05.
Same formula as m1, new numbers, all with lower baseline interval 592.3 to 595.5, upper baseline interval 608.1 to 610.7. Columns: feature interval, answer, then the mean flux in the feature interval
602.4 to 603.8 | -0.04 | 9.9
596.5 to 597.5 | 0.01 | 9.99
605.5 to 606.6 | 0.07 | 8.8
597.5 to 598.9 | 0.04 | 9.77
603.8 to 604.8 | -0.02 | 9.73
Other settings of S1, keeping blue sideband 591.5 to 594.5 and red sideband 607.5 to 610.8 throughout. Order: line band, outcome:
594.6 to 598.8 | -0.006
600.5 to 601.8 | 0.042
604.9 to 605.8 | 0.020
